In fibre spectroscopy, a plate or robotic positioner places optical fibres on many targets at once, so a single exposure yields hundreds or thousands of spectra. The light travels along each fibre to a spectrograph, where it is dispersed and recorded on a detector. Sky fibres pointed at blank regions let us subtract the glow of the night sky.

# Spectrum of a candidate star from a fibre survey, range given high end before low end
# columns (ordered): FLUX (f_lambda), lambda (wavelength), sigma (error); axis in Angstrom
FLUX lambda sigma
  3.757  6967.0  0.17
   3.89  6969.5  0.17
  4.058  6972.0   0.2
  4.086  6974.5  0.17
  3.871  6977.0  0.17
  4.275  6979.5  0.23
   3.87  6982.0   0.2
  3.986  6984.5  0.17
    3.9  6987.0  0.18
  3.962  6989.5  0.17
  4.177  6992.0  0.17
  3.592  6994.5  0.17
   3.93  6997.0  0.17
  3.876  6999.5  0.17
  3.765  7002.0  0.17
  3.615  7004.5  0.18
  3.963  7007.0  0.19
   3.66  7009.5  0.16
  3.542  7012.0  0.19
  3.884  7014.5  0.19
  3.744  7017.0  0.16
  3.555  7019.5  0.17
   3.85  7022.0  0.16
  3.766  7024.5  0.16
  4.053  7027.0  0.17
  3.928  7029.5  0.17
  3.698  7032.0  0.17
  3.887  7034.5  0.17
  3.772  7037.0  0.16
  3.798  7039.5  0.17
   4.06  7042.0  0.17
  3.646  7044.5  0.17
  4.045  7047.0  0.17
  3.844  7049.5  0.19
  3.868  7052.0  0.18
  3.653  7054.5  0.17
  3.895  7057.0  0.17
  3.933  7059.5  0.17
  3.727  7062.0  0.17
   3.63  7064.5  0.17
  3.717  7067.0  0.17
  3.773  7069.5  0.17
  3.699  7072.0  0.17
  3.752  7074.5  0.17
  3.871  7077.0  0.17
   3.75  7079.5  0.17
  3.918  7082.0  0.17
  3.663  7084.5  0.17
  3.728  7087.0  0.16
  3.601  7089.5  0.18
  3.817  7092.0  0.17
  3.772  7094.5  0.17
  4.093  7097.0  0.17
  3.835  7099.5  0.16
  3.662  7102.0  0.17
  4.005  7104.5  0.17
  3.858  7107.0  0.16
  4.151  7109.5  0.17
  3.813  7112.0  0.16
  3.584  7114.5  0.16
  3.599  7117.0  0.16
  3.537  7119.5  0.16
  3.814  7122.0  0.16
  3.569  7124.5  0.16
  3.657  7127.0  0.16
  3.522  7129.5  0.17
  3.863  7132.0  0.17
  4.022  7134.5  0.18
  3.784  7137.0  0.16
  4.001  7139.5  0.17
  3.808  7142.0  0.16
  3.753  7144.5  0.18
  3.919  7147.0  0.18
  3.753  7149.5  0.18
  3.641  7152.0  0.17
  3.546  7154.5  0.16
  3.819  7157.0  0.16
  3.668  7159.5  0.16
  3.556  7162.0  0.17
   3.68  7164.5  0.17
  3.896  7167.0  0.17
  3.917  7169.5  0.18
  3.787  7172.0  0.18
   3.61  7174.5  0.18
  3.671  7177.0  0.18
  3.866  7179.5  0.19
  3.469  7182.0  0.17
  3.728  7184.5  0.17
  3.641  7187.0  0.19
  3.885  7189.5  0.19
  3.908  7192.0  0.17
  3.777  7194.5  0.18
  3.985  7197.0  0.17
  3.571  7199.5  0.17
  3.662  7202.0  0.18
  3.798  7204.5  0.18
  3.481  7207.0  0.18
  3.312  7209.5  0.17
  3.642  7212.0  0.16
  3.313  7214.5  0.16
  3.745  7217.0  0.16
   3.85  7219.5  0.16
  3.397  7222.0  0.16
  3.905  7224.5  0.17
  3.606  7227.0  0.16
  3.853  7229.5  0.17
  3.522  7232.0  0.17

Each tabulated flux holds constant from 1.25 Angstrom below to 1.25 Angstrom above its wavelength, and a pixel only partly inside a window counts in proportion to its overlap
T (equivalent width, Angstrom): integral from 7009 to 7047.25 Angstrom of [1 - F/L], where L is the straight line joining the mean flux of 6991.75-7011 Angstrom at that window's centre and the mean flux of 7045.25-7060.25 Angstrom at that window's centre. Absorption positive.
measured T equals 0.3 Angstrom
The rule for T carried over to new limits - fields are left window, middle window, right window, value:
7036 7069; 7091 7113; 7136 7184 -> -0.6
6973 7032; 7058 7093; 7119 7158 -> 0.4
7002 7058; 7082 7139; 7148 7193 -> -0.3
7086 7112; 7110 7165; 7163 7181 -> 1.1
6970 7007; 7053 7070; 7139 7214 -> 0.4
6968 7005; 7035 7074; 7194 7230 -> 0.4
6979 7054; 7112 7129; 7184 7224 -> 0.5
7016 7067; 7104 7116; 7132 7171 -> -0.2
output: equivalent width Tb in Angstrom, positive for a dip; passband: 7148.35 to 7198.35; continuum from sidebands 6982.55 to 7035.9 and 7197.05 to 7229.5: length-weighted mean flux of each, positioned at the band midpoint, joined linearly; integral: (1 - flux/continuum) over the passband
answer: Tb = -1.0 Angstrom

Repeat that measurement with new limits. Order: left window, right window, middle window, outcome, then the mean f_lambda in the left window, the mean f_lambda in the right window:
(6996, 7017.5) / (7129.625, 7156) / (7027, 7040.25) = -0.2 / 3.77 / 3.8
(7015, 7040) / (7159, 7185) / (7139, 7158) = -0.2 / 3.81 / 3.71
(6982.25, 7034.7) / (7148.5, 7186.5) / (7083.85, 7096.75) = 0.1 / 3.82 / 3.71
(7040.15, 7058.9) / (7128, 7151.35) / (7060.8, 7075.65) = 0.5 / 3.86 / 3.82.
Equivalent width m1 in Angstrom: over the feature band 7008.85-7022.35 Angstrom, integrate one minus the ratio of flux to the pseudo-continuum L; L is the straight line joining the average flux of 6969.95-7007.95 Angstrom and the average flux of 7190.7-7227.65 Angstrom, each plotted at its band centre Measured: 0.68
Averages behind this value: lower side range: 3.93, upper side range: 3.66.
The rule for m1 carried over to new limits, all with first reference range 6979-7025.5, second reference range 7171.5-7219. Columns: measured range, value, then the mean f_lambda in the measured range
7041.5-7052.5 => -0.3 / 3.88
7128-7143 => -0.4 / 3.83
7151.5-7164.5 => 0.2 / 3.65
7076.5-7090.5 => 0.1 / 3.75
